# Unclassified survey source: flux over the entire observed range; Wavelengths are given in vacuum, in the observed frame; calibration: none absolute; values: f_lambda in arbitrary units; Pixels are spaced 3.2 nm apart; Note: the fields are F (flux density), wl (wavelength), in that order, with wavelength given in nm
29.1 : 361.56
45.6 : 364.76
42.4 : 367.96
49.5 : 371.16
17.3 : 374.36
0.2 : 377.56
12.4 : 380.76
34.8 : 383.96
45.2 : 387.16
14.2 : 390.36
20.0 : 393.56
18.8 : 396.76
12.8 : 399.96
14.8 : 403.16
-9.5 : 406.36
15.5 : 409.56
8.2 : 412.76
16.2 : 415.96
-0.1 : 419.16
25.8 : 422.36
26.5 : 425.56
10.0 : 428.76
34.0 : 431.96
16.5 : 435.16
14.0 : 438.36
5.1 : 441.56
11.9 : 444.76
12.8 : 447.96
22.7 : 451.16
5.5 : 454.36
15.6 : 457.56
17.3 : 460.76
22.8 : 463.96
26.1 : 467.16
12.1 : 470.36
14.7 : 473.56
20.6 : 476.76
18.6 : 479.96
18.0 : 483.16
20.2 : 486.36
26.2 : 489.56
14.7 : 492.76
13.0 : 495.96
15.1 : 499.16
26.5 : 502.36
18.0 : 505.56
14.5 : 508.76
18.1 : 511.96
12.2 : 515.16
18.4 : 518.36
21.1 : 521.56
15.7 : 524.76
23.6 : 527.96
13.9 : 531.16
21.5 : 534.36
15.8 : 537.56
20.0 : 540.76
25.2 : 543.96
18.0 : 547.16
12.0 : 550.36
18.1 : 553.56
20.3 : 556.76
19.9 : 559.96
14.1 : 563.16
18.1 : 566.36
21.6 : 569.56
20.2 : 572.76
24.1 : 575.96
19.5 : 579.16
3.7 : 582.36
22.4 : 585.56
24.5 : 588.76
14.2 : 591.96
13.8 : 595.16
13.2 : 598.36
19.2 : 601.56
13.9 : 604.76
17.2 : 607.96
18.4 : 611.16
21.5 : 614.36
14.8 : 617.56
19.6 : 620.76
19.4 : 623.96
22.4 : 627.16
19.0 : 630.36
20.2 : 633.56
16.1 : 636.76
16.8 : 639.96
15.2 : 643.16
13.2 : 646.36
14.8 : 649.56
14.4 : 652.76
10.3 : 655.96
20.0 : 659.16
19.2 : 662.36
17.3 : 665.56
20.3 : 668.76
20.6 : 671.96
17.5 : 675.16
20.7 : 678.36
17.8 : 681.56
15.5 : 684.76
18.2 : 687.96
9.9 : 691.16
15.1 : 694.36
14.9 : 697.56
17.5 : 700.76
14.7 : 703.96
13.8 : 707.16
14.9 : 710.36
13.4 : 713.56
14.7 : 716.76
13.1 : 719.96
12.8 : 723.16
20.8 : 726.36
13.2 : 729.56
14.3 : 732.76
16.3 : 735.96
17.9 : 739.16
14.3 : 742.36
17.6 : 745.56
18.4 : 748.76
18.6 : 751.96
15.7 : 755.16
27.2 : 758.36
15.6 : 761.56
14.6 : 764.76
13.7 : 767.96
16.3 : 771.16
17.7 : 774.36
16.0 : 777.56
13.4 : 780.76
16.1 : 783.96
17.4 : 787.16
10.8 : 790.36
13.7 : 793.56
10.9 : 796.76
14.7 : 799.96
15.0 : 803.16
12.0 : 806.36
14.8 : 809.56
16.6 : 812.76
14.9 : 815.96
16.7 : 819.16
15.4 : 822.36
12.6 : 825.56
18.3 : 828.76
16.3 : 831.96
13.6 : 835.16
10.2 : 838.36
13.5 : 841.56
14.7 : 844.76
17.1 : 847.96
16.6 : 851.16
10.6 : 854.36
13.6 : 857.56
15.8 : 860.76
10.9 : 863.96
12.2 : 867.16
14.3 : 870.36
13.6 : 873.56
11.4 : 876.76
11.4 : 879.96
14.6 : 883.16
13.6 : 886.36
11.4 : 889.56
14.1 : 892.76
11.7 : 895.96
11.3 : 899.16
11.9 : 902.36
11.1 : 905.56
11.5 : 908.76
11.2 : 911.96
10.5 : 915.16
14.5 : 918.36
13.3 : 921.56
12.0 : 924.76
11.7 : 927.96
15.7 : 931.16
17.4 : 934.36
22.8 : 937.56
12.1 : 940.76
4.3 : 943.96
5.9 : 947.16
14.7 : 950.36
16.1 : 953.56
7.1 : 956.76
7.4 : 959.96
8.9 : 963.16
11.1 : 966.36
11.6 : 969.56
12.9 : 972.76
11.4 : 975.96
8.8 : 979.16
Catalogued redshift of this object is 0.154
